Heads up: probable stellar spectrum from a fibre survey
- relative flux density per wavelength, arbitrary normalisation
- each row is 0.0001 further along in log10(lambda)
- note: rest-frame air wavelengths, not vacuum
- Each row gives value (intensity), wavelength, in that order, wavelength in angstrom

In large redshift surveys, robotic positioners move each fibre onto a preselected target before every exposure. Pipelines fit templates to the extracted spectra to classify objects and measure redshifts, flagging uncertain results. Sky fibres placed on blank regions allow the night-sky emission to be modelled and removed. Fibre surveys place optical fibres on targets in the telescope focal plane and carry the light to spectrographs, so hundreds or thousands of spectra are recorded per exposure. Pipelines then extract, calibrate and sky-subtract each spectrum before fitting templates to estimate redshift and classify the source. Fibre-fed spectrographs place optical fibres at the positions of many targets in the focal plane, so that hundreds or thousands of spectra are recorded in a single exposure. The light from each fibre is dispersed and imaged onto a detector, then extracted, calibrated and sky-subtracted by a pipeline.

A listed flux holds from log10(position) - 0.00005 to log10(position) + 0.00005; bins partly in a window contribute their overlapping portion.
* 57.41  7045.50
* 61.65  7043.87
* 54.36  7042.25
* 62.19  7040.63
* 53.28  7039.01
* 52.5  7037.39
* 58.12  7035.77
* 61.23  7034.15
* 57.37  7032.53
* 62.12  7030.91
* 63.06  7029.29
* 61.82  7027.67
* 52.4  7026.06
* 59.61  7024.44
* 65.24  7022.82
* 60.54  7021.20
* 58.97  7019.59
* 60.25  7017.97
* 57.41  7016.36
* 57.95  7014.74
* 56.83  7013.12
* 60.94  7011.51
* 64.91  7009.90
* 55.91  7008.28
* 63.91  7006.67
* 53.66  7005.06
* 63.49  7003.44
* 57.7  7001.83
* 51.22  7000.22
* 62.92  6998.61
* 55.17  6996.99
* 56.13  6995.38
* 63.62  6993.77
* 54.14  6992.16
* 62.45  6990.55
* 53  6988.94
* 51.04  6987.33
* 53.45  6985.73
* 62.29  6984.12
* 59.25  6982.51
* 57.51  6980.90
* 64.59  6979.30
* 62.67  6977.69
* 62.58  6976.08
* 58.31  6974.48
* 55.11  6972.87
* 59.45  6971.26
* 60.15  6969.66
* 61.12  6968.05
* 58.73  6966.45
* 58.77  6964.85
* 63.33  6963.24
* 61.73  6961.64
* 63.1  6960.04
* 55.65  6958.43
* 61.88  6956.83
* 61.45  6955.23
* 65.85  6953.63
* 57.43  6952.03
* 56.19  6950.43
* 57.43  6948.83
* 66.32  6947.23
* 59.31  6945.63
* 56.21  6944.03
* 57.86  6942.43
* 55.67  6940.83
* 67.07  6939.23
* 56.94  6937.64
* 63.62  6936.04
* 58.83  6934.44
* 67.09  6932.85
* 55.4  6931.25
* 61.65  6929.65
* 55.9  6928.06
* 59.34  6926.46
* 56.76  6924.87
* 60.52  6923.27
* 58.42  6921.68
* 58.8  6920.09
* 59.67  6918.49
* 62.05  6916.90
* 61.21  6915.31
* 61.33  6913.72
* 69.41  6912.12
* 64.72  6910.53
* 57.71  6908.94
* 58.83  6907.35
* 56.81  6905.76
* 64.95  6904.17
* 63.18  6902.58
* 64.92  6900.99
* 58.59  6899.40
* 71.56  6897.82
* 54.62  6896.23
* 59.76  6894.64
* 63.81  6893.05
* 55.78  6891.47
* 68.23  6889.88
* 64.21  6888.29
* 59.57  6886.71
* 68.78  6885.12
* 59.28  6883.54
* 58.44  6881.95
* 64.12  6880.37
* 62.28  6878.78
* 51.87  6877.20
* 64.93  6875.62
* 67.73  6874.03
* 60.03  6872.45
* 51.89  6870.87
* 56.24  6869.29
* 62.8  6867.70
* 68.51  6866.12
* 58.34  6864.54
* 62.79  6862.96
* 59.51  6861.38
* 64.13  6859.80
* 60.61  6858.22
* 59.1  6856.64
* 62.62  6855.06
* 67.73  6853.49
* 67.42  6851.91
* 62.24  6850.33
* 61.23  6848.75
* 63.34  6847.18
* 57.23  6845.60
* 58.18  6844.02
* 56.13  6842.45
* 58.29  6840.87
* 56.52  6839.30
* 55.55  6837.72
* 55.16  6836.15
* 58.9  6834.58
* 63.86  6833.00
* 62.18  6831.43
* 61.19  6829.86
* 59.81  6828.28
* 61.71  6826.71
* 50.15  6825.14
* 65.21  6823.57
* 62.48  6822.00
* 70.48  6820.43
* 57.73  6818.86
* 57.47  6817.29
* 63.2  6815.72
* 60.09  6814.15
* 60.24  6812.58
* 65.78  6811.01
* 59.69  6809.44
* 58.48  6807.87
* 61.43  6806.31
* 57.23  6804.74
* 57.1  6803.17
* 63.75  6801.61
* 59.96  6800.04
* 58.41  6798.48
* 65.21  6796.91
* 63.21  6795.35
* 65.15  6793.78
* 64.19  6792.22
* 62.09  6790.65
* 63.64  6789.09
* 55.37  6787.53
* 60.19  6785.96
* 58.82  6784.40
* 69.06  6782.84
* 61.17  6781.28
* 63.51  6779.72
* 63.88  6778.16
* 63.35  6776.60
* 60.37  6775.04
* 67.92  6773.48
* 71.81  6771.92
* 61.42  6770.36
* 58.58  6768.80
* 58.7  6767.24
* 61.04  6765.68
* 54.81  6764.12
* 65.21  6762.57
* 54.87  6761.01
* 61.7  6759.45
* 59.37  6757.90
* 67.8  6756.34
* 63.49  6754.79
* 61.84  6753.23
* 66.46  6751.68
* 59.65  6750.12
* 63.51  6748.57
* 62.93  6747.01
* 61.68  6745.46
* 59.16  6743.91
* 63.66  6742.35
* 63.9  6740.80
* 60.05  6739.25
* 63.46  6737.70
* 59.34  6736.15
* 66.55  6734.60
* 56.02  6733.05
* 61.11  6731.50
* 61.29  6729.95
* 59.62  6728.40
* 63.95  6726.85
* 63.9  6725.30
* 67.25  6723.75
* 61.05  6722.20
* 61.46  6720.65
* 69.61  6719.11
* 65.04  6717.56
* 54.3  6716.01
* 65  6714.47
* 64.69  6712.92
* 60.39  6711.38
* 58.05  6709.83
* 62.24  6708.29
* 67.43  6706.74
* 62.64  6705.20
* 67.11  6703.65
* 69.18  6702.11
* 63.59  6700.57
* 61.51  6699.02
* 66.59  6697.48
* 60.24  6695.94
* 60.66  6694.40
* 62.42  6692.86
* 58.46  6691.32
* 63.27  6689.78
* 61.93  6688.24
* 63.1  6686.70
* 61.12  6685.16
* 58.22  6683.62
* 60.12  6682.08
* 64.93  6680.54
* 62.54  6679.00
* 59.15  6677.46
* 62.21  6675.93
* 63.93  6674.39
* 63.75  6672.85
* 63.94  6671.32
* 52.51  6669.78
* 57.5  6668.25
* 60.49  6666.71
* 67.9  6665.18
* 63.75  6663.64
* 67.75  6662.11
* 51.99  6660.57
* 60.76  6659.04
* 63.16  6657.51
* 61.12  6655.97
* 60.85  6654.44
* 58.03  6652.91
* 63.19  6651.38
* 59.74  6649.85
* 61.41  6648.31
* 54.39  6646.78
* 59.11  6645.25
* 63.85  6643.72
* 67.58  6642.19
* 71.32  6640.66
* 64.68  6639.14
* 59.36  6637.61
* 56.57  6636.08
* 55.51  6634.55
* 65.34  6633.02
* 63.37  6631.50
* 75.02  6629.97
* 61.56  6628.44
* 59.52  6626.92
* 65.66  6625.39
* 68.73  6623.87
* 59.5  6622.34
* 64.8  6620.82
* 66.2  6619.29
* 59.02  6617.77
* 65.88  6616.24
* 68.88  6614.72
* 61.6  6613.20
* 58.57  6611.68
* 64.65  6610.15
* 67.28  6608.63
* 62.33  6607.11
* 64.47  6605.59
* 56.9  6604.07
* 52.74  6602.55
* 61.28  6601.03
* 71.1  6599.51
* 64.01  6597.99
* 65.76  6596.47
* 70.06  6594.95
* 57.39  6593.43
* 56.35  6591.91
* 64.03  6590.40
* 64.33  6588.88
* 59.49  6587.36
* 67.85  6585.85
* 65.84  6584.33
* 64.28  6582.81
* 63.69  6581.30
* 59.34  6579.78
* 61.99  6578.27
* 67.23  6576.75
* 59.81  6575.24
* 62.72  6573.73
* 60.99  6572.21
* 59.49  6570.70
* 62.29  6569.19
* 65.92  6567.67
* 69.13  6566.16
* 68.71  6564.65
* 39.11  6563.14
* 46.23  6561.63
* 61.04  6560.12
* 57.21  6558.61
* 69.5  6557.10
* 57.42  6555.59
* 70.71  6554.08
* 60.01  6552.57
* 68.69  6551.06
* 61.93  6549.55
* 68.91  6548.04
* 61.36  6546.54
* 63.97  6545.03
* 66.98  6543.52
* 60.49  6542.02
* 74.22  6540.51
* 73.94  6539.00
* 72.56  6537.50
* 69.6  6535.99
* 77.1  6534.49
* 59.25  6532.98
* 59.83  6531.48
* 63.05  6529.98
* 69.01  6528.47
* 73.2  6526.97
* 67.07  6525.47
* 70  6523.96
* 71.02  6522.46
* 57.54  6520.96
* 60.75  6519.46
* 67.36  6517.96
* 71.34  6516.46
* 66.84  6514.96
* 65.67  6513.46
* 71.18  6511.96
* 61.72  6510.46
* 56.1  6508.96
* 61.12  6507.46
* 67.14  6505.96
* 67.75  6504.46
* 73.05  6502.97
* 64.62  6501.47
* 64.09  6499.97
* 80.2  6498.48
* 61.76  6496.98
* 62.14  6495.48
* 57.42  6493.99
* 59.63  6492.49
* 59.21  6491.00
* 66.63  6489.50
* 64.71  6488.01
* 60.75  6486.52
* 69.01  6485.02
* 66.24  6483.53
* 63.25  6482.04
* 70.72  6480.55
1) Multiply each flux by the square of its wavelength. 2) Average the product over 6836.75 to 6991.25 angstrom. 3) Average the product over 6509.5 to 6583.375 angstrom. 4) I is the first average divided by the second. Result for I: 1.05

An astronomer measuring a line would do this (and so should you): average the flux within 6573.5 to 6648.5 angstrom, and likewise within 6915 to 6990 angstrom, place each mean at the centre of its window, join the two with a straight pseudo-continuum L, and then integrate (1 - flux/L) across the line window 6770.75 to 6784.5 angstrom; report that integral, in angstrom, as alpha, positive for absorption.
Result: -0.7 angstrom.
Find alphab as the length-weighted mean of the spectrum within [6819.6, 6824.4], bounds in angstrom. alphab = 65.9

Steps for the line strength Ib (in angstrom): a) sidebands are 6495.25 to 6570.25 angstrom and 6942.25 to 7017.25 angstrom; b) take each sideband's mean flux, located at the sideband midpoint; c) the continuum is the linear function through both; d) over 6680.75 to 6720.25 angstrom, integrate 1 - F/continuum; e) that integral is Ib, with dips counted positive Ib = 0.1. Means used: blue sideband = 65.2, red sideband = 59.2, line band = 62.7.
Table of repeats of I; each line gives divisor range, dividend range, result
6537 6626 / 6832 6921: 1.06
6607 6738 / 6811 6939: 1.04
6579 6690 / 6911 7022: 1.05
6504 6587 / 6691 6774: 1.03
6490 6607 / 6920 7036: 1.05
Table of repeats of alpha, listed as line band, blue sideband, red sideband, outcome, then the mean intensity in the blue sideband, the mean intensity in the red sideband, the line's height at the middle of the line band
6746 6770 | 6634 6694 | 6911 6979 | -0.1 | 61.3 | 60.3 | 61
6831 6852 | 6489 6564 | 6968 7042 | 0.5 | 64.7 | 58.8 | 60.8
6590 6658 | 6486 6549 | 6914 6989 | 1.8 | 66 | 59.7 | 64.4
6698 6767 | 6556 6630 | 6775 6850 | -1.1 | 62.5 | 60.8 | 61.4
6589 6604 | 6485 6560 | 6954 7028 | 0.5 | 65.6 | 59.2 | 64.6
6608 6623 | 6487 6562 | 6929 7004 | 0.1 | 65.3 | 59.4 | 64.1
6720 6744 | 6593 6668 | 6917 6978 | -0.1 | 62.7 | 59.9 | 61.8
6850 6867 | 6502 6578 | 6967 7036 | -0.6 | 64.7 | 59.1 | 60.8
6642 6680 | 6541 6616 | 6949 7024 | 0.5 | 62.6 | 59.3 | 61.9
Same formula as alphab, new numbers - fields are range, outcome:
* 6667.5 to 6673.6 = 59.5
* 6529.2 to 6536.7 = 65.8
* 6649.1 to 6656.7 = 60.6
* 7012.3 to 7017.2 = 57.4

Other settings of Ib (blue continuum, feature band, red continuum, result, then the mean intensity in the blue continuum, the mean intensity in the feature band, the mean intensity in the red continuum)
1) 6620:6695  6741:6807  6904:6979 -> -0.8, 62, 62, 60.3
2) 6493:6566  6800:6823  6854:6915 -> 0.5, 65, 61.1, 61.7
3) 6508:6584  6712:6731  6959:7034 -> -0.2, 64.3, 63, 59.3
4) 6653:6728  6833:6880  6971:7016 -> -0.2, 62.3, 60.5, 58.5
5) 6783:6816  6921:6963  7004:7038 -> 0.0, 61.2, 60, 59.3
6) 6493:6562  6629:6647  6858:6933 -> 0.3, 65.6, 63.3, 61.1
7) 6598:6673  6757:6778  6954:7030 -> -0.1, 62.3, 61.6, 59.3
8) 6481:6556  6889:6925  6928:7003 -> -0.8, 65.8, 61.5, 59.4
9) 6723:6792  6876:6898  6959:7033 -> -0.3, 62.1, 61.4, 59.3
